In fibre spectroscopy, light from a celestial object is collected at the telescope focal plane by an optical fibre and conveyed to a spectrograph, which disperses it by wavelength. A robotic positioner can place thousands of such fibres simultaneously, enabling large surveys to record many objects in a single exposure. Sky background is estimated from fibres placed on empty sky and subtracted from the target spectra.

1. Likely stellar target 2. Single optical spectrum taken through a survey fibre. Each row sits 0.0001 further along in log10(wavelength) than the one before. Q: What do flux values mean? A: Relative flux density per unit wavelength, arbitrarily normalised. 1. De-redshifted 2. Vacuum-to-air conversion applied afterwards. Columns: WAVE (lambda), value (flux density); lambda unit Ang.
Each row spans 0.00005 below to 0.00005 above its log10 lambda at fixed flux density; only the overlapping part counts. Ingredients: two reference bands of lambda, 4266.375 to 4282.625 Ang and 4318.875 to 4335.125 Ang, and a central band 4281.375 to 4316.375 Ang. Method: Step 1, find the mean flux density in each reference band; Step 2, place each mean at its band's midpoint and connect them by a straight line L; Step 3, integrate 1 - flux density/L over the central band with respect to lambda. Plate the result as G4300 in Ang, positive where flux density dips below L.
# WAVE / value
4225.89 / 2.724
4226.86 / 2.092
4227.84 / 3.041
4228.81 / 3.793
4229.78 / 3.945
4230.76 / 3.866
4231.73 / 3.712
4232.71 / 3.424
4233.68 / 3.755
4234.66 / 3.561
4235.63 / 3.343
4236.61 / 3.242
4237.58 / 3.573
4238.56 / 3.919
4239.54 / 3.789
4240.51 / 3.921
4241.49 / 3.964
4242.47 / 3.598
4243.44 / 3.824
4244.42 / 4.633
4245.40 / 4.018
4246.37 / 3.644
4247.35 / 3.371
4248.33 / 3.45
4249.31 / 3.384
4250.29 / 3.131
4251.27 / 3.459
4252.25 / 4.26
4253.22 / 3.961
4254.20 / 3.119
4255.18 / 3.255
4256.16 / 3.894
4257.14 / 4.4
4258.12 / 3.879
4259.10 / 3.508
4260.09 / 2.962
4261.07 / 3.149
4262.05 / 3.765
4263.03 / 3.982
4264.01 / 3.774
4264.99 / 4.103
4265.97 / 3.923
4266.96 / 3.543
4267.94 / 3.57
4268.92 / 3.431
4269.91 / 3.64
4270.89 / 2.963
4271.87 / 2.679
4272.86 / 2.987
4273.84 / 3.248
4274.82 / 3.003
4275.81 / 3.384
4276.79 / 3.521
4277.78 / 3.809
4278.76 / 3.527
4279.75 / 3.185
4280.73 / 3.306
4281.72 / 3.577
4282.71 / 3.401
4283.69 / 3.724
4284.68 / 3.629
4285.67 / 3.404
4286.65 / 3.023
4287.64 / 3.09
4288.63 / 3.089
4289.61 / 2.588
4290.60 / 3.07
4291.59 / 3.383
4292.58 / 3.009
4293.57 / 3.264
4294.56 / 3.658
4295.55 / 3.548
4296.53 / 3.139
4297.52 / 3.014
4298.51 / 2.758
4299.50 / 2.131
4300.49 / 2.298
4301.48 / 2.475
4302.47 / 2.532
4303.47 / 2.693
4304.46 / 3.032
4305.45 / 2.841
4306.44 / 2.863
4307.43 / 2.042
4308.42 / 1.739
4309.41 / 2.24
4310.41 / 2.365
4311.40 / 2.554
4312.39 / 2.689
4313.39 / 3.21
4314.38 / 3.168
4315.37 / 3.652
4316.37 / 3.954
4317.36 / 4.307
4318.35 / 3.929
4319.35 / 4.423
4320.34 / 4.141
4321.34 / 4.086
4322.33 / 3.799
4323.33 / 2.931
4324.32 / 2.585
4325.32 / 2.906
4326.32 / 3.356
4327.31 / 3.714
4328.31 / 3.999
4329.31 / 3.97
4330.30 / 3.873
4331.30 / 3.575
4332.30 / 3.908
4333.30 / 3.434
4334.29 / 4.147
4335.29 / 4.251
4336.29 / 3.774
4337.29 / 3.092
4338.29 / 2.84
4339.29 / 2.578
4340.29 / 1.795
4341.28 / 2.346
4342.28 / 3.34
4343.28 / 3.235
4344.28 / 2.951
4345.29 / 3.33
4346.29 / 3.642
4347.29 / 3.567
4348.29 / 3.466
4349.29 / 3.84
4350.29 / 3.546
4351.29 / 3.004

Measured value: 5.4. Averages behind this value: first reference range 3.34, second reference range 3.69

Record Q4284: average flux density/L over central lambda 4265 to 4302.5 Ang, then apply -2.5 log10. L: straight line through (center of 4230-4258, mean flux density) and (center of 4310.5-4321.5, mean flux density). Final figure 0.13 mag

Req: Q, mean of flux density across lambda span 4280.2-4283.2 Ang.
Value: 3.43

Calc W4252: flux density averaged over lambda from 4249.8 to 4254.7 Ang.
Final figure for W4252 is 3.59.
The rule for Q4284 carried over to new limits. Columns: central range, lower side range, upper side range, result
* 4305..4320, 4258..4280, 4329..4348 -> 0.103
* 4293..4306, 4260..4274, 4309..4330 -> 0.197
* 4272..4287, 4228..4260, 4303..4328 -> 0.021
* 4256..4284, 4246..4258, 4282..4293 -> -0.026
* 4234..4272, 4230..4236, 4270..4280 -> -0.059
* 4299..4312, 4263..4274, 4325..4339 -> 0.407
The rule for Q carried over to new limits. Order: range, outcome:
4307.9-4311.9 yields 2.23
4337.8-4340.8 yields 2.41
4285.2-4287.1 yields 3.23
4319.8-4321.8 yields 4.12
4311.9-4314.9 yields 3.03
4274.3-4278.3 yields 3.43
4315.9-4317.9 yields 4.15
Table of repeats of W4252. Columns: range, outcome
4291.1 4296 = 3.37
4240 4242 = 3.94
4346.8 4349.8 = 3.63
